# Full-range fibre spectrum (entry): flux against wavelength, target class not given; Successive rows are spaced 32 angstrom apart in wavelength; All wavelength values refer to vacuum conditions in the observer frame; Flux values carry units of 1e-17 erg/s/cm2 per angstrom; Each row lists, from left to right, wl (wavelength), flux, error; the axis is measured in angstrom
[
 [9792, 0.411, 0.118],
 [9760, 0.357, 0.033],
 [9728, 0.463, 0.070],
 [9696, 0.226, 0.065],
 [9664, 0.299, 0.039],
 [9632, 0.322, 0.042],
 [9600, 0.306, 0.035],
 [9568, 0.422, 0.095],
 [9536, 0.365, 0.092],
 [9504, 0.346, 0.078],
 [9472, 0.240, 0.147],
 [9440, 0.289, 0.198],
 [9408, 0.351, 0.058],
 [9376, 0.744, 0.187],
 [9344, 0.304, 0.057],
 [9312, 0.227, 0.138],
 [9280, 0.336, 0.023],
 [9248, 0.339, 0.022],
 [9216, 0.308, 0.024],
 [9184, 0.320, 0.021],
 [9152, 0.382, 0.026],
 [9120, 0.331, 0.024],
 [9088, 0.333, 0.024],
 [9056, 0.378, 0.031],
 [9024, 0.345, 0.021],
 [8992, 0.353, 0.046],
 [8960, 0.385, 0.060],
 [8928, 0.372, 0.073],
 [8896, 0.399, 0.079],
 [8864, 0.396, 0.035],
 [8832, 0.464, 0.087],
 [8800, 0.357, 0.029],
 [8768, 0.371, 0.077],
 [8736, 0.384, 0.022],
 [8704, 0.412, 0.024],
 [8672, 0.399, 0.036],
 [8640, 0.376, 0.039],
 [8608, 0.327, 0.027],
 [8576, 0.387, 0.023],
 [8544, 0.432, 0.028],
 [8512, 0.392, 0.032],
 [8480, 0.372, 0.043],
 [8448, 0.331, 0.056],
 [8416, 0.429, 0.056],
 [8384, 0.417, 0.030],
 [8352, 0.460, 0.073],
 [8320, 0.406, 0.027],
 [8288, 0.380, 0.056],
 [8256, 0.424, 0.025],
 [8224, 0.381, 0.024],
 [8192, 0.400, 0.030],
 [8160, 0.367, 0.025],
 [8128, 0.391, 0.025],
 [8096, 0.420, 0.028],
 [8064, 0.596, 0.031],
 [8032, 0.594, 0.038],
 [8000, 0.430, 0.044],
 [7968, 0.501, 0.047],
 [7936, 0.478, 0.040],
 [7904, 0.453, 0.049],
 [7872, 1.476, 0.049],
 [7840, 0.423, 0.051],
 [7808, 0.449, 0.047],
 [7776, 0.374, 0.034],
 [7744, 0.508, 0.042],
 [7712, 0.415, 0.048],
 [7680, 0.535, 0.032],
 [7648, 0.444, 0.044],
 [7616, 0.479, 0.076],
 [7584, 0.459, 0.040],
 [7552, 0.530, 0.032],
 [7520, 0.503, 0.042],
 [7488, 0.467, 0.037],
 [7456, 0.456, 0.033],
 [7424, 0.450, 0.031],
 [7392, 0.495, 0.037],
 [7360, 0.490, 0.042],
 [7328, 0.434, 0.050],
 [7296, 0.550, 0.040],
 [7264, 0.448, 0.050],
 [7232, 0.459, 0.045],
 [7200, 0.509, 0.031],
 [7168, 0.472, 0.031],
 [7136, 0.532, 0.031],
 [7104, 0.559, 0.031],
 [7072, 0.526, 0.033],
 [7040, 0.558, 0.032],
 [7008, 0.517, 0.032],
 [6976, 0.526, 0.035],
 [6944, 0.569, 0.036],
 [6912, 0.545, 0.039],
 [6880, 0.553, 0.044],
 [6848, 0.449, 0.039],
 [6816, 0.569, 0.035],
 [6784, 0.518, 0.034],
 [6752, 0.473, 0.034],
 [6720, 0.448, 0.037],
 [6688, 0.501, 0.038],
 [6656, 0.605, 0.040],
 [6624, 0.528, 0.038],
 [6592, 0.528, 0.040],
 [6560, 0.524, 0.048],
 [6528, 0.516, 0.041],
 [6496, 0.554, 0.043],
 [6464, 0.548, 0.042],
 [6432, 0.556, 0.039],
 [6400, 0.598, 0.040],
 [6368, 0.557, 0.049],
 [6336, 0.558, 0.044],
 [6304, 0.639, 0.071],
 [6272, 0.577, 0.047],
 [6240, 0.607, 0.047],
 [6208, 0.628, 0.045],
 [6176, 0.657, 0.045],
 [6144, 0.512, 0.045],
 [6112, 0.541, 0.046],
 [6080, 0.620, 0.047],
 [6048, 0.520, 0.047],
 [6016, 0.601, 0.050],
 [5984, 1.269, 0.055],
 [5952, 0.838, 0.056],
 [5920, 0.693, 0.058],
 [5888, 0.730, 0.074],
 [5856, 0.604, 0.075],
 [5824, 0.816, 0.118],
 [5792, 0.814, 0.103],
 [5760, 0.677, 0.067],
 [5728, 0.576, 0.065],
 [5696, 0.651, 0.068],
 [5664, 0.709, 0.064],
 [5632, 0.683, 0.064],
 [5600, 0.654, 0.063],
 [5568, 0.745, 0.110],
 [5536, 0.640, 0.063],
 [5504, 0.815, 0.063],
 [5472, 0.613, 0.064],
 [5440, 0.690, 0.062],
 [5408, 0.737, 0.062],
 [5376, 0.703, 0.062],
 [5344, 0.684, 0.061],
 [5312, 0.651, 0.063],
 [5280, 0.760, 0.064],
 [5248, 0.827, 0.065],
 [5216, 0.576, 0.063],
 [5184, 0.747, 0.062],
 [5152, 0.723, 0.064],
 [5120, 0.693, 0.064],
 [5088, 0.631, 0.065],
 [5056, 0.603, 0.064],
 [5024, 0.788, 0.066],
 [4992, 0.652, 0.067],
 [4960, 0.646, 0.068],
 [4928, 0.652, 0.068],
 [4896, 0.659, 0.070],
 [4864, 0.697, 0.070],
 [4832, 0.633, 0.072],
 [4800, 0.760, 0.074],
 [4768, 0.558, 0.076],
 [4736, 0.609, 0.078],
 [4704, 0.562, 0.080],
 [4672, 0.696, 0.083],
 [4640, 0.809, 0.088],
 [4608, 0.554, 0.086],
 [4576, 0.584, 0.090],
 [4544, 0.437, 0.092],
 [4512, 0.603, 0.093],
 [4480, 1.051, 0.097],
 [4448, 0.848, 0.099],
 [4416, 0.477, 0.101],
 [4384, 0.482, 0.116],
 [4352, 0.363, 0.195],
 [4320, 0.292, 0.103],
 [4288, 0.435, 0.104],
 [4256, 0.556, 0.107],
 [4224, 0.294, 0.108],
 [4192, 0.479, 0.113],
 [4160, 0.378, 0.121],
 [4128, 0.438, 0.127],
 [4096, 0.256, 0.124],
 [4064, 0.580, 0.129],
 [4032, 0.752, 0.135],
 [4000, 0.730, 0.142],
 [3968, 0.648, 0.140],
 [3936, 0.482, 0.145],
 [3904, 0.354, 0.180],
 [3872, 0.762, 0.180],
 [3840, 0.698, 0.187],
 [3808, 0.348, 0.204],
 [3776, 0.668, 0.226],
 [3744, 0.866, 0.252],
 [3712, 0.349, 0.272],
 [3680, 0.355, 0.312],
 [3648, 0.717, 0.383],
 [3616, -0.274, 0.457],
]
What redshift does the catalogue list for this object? 0.197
